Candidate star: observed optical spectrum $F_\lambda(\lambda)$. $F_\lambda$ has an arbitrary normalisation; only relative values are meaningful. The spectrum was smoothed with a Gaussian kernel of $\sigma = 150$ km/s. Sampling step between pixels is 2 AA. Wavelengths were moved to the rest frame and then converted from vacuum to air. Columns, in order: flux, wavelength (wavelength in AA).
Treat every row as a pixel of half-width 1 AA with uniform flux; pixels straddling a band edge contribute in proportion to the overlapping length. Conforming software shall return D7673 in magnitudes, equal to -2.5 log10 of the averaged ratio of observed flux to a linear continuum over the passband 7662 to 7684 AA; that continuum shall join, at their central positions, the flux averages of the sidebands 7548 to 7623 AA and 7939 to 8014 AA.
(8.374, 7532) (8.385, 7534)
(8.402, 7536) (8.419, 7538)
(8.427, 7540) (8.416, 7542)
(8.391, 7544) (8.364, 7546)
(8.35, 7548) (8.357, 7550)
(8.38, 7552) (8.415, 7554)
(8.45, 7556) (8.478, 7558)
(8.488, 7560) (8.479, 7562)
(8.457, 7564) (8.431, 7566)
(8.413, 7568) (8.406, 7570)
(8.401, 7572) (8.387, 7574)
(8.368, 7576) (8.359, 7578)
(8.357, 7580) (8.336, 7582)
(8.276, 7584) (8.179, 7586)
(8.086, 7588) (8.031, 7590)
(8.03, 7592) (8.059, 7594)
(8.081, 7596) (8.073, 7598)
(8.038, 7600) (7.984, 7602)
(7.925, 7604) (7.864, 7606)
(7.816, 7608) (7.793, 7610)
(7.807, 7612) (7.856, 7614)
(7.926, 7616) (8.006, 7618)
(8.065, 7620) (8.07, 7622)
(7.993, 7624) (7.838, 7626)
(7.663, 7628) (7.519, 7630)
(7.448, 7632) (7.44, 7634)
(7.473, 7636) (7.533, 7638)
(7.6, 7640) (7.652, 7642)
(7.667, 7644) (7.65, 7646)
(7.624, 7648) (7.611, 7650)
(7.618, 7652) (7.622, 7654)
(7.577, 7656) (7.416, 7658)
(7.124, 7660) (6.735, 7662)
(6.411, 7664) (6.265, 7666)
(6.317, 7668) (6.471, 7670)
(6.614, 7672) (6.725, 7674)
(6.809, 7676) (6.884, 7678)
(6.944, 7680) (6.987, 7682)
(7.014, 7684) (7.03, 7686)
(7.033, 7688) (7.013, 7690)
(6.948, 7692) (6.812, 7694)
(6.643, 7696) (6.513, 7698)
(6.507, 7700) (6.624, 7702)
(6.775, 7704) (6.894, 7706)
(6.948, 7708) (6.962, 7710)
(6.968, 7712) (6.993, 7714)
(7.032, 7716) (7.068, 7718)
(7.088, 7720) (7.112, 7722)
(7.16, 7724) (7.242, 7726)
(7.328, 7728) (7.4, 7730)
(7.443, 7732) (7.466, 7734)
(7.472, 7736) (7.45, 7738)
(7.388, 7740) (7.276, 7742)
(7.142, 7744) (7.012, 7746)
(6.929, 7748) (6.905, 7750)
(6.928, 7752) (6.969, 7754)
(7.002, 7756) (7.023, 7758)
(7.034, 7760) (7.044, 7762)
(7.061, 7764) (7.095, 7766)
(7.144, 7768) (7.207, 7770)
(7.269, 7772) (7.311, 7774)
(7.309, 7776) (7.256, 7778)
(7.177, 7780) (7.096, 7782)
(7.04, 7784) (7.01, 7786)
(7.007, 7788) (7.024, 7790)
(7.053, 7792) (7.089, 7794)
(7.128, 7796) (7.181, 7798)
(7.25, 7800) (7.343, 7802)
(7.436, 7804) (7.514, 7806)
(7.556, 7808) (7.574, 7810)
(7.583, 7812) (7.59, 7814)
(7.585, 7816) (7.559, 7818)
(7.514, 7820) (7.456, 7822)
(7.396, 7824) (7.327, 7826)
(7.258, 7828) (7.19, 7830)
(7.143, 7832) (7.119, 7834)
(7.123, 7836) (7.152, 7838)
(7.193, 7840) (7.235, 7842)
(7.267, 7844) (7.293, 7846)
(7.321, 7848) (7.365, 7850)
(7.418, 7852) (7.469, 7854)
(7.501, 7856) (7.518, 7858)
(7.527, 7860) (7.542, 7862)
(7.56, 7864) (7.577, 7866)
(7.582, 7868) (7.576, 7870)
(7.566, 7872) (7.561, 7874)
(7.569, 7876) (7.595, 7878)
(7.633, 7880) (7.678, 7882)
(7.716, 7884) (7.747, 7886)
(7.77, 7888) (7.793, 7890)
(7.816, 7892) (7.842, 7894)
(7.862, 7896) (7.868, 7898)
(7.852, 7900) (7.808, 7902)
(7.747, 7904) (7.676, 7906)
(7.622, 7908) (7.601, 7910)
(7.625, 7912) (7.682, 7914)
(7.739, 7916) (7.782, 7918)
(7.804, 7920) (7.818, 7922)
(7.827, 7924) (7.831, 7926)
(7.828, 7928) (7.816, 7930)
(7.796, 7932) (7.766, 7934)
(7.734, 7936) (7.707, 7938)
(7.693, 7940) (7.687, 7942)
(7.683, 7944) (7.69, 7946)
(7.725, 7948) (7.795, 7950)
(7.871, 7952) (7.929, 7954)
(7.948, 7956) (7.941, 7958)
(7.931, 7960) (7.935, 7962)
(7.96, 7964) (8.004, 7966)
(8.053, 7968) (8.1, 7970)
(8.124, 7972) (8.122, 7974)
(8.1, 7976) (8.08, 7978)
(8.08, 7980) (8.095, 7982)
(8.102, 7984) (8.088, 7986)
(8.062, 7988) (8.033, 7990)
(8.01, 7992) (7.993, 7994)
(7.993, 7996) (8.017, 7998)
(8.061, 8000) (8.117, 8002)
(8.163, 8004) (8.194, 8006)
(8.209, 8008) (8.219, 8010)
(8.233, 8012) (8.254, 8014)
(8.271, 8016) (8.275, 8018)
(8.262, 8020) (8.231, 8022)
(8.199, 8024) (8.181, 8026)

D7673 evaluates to 0.22 mag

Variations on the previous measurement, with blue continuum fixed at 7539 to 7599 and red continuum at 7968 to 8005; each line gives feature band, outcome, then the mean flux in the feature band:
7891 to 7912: 0.05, 7.76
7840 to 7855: 0.12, 7.33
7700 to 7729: 0.18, 7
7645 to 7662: 0.11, 7.48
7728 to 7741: 0.11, 7.43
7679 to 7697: 0.19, 6.94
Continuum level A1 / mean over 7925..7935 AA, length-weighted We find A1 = 7.81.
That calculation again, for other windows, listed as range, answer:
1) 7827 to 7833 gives 7.2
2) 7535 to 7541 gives 8.42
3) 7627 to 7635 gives 7.52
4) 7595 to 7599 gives 8.08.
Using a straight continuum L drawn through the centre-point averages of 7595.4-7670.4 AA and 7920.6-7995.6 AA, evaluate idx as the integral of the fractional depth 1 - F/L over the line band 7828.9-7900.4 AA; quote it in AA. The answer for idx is 2.8 AA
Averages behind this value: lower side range 7.57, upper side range 7.92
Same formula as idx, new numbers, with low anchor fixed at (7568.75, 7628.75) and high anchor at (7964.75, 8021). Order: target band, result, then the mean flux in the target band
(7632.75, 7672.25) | 4.1 AA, 7.23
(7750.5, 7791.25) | 5.0 AA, 7.1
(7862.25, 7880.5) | 1.2 AA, 7.58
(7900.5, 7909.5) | 0.4 AA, 7.71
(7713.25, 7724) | 1.4 AA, 7.07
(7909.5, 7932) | 1.0 AA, 7.76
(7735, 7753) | 2.1 AA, 7.17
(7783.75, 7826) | 4.0 AA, 7.33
